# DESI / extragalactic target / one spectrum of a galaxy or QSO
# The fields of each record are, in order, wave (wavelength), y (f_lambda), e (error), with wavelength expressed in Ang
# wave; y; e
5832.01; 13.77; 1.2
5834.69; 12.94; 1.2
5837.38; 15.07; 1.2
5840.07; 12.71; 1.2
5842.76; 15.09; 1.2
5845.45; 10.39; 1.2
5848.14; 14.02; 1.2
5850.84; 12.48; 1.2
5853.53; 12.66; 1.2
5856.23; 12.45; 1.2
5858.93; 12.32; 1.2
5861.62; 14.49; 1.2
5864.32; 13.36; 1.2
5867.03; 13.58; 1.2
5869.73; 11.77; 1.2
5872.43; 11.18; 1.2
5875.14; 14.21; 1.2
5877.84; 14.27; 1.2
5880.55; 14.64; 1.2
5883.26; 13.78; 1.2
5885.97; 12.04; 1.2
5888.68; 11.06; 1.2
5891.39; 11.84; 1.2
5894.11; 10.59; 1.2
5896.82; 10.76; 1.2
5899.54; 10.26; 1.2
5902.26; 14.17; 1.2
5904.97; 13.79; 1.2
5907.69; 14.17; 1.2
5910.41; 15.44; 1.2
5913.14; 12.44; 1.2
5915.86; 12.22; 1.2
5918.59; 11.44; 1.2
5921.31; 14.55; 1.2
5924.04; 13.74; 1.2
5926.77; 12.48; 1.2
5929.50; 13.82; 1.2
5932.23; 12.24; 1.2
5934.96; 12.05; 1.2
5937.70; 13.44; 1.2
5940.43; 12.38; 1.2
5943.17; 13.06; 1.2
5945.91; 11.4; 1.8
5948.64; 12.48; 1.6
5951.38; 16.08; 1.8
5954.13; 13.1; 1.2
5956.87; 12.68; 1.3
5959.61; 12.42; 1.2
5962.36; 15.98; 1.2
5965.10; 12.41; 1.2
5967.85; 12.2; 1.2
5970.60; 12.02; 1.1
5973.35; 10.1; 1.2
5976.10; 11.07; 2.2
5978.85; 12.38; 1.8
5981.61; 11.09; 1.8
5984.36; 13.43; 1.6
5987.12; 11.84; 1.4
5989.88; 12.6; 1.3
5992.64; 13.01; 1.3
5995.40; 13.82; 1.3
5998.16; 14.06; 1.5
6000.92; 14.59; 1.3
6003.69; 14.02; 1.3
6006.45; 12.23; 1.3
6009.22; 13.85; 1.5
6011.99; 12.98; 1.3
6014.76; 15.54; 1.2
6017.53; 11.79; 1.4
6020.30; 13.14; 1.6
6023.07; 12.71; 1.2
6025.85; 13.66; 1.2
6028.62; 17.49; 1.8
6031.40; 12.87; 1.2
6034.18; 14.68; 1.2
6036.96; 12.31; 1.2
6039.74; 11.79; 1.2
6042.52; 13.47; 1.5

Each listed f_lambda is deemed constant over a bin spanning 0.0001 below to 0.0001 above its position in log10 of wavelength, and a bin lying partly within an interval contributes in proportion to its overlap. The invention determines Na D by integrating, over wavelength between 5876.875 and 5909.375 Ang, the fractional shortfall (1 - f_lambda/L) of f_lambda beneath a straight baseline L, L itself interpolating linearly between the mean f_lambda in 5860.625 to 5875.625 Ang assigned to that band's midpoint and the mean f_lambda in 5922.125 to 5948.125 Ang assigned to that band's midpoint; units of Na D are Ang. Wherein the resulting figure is 0.72 Ang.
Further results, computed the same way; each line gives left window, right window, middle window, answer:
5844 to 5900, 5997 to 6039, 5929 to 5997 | 3.0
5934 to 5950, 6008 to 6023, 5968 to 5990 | 2.0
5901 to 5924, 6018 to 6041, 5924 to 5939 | 0.7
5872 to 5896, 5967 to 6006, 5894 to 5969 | -2.1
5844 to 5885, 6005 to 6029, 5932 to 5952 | 0.7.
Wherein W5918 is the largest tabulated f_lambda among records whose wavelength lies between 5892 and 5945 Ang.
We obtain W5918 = 15.44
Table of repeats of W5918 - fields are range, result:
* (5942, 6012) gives 16.08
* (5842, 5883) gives 15.09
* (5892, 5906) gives 14.17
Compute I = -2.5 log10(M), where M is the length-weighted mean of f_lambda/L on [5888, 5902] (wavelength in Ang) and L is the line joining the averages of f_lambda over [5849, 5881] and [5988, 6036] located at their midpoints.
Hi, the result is 0.18 mag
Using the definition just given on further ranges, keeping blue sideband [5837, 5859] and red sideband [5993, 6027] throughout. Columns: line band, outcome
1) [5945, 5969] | 0.01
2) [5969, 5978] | 0.20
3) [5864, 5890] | 0.01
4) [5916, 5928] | 0.02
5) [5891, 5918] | 0.05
